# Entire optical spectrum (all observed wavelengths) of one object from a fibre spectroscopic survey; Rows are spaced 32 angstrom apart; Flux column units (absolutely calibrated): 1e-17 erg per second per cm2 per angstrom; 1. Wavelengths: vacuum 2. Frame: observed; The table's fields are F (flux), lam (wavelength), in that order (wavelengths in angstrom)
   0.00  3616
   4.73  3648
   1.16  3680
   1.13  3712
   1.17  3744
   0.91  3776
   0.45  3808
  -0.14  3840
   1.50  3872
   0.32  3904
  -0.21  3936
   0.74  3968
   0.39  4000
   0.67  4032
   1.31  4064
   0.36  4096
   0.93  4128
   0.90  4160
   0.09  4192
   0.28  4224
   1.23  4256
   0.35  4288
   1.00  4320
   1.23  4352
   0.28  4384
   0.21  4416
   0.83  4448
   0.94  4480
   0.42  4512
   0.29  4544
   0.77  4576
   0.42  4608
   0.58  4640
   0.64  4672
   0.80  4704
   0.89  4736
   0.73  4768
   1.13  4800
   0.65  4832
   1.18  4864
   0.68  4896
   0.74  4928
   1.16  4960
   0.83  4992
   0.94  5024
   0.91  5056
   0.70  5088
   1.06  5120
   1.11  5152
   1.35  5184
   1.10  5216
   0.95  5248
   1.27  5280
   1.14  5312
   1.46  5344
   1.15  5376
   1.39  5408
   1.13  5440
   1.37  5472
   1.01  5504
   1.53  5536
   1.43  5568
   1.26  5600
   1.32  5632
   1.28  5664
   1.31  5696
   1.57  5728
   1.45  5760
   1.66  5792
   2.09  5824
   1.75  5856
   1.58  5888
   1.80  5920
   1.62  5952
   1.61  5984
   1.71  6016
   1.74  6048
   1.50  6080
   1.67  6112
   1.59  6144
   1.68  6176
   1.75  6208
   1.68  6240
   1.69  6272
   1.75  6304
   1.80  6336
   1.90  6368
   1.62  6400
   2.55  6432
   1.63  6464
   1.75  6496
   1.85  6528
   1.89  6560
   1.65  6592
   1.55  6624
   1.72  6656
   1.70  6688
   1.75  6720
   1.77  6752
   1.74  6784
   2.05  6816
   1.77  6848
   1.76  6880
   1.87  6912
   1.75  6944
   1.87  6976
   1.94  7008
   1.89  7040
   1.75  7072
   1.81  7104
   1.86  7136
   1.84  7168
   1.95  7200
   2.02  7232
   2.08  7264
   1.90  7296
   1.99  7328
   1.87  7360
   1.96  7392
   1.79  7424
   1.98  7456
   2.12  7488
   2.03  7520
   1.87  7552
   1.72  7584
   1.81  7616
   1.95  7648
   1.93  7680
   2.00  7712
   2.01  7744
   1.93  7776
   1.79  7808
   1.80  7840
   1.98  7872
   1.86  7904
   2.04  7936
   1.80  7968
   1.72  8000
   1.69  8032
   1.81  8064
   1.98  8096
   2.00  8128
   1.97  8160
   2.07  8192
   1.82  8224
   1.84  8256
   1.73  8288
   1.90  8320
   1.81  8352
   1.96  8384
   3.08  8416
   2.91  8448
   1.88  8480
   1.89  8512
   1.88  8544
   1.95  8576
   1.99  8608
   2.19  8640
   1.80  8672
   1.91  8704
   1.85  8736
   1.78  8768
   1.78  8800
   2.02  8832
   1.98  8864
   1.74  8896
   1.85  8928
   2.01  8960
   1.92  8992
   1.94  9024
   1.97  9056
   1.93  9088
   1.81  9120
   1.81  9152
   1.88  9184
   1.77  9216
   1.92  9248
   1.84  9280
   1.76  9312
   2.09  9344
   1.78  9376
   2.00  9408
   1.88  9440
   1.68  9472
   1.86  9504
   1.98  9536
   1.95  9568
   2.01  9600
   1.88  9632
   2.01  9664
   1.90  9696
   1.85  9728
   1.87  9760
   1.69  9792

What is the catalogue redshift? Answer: 0.284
